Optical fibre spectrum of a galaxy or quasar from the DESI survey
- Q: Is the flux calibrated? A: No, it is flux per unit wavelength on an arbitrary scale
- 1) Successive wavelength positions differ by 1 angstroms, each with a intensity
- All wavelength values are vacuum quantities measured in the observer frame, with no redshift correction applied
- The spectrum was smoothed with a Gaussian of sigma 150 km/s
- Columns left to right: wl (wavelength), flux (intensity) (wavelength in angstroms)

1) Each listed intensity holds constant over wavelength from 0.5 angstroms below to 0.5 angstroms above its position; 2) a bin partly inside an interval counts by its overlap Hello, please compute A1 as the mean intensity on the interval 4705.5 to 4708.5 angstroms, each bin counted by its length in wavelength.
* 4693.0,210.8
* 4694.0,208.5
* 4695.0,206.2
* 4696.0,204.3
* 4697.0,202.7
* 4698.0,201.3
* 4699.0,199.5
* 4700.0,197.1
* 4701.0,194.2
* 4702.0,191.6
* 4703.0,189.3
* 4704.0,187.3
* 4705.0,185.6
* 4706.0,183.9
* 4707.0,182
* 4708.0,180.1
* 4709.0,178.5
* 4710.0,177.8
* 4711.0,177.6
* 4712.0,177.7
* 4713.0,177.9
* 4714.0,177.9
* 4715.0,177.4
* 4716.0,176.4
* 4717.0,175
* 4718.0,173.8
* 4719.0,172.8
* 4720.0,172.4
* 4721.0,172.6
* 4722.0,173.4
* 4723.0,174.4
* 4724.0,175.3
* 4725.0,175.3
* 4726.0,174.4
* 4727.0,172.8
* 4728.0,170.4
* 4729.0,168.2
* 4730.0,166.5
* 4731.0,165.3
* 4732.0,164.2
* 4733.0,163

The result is 182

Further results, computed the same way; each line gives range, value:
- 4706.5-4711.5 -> 179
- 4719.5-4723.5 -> 173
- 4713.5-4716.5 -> 177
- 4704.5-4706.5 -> 185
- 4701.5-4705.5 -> 188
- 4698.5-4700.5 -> 198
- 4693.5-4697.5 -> 205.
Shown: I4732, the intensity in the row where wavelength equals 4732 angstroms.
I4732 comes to 164.2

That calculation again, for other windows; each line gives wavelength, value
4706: 183.9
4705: 185.6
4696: 204.3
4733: 163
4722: 173.4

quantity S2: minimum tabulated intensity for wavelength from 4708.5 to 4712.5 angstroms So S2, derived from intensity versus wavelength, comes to 177.6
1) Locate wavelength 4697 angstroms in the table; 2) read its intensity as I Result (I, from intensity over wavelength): 202.7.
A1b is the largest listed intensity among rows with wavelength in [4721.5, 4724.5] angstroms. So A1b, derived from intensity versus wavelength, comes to 175.3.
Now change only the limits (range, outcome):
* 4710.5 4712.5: 177.7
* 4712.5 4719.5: 177.9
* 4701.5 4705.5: 191.6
